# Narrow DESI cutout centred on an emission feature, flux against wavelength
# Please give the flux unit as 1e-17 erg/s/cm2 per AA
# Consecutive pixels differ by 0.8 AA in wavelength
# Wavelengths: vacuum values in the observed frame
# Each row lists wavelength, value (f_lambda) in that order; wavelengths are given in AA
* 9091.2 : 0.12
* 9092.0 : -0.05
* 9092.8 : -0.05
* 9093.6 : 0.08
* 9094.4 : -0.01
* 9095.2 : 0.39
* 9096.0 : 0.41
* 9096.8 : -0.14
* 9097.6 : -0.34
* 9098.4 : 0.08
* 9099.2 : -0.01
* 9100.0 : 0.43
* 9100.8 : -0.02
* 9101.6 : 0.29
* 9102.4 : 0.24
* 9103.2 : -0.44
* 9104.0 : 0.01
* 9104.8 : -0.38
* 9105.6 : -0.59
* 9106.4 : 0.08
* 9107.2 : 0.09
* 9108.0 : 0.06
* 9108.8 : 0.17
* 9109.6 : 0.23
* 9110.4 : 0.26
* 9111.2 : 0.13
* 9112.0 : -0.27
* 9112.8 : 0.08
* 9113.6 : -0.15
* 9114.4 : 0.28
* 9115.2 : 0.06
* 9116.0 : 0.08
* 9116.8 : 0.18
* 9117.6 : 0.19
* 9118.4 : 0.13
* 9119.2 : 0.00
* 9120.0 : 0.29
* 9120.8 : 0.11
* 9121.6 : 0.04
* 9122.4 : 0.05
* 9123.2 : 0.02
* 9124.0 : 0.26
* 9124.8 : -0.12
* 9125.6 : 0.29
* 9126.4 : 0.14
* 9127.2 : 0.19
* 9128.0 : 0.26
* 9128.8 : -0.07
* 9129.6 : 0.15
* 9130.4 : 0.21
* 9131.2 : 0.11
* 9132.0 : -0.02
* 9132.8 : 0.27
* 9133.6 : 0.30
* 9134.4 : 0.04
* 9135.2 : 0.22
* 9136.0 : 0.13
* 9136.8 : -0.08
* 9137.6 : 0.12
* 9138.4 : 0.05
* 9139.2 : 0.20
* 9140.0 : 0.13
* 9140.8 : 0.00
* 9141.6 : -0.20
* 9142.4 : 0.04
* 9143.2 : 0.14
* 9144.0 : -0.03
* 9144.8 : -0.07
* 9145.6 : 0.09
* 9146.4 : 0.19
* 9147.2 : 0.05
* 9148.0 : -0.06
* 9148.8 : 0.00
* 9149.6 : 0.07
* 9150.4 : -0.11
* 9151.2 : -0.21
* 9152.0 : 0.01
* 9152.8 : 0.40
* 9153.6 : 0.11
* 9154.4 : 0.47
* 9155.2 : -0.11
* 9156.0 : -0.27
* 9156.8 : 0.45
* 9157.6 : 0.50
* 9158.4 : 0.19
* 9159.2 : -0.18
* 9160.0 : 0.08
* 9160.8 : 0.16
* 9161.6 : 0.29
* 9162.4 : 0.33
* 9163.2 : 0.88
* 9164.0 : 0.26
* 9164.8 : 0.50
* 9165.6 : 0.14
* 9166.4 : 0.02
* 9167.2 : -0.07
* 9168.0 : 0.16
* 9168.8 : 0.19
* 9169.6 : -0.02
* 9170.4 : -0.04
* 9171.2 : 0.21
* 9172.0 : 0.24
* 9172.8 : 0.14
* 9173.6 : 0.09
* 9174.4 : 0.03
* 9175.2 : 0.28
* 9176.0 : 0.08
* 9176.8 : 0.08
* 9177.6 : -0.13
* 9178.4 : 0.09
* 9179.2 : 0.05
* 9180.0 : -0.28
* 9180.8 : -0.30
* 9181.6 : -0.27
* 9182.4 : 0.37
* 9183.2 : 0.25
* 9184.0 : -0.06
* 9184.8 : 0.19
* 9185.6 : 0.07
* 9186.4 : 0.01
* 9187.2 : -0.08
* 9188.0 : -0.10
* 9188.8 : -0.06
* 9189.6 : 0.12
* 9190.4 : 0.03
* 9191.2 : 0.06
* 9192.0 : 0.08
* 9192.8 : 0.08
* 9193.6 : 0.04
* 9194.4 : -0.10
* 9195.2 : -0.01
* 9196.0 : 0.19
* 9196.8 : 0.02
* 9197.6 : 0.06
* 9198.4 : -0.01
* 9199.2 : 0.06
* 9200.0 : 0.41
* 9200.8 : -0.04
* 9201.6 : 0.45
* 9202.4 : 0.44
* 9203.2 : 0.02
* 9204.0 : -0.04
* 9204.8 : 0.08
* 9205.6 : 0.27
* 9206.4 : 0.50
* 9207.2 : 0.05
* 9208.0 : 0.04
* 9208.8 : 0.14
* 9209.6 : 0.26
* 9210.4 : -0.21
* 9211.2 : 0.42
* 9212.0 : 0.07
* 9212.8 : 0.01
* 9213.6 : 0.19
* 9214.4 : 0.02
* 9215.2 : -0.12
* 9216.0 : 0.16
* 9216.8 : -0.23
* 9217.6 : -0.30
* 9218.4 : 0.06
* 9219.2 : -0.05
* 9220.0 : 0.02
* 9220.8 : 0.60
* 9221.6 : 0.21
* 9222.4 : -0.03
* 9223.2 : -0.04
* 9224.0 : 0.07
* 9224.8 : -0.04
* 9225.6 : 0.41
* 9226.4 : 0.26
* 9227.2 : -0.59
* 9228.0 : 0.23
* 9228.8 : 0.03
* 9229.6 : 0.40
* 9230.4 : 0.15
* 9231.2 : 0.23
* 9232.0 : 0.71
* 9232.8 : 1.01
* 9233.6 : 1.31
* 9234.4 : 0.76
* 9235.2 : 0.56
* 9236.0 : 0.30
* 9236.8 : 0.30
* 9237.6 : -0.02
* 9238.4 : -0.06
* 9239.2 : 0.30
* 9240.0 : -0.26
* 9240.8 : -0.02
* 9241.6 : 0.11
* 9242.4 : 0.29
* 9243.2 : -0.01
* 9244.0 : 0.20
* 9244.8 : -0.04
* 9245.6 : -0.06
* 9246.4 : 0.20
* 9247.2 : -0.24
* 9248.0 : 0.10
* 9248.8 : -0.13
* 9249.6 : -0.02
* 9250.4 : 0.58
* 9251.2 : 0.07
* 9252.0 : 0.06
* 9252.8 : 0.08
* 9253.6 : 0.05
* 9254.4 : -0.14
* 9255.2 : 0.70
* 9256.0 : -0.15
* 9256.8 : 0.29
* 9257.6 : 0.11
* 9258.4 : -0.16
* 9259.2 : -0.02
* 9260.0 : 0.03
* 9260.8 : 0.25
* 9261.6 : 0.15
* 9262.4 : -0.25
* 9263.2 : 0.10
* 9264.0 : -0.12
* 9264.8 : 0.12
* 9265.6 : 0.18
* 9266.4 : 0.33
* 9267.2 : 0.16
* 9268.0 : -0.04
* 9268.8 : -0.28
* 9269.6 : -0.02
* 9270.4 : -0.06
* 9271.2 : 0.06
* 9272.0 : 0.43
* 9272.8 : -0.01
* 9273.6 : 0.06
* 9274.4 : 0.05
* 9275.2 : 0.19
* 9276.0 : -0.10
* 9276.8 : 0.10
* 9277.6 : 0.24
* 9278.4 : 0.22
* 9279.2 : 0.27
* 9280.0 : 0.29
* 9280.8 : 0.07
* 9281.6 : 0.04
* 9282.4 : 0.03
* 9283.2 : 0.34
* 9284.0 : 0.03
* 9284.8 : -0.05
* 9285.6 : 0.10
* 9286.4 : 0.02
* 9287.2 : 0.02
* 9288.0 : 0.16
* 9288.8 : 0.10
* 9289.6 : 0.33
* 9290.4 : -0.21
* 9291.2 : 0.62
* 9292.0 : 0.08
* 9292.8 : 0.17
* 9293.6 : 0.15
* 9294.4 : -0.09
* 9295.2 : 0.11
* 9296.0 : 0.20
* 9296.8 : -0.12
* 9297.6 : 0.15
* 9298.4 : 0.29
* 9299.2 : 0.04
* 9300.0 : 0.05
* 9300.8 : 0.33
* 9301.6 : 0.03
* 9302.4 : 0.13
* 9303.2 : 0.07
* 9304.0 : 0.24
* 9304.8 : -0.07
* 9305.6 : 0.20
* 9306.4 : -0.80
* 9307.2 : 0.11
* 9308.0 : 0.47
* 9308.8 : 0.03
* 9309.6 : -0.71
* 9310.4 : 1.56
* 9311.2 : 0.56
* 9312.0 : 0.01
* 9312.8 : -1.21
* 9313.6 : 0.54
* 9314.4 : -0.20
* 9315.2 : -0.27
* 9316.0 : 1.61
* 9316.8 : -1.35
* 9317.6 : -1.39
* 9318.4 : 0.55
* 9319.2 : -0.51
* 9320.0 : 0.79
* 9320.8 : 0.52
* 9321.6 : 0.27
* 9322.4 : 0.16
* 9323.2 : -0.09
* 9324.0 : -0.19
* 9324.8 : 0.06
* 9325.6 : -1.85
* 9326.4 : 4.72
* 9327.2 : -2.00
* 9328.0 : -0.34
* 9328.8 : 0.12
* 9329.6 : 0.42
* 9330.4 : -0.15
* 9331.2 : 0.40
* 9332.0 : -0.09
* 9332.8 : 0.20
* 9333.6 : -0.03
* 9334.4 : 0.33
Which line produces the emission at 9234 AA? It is H-beta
